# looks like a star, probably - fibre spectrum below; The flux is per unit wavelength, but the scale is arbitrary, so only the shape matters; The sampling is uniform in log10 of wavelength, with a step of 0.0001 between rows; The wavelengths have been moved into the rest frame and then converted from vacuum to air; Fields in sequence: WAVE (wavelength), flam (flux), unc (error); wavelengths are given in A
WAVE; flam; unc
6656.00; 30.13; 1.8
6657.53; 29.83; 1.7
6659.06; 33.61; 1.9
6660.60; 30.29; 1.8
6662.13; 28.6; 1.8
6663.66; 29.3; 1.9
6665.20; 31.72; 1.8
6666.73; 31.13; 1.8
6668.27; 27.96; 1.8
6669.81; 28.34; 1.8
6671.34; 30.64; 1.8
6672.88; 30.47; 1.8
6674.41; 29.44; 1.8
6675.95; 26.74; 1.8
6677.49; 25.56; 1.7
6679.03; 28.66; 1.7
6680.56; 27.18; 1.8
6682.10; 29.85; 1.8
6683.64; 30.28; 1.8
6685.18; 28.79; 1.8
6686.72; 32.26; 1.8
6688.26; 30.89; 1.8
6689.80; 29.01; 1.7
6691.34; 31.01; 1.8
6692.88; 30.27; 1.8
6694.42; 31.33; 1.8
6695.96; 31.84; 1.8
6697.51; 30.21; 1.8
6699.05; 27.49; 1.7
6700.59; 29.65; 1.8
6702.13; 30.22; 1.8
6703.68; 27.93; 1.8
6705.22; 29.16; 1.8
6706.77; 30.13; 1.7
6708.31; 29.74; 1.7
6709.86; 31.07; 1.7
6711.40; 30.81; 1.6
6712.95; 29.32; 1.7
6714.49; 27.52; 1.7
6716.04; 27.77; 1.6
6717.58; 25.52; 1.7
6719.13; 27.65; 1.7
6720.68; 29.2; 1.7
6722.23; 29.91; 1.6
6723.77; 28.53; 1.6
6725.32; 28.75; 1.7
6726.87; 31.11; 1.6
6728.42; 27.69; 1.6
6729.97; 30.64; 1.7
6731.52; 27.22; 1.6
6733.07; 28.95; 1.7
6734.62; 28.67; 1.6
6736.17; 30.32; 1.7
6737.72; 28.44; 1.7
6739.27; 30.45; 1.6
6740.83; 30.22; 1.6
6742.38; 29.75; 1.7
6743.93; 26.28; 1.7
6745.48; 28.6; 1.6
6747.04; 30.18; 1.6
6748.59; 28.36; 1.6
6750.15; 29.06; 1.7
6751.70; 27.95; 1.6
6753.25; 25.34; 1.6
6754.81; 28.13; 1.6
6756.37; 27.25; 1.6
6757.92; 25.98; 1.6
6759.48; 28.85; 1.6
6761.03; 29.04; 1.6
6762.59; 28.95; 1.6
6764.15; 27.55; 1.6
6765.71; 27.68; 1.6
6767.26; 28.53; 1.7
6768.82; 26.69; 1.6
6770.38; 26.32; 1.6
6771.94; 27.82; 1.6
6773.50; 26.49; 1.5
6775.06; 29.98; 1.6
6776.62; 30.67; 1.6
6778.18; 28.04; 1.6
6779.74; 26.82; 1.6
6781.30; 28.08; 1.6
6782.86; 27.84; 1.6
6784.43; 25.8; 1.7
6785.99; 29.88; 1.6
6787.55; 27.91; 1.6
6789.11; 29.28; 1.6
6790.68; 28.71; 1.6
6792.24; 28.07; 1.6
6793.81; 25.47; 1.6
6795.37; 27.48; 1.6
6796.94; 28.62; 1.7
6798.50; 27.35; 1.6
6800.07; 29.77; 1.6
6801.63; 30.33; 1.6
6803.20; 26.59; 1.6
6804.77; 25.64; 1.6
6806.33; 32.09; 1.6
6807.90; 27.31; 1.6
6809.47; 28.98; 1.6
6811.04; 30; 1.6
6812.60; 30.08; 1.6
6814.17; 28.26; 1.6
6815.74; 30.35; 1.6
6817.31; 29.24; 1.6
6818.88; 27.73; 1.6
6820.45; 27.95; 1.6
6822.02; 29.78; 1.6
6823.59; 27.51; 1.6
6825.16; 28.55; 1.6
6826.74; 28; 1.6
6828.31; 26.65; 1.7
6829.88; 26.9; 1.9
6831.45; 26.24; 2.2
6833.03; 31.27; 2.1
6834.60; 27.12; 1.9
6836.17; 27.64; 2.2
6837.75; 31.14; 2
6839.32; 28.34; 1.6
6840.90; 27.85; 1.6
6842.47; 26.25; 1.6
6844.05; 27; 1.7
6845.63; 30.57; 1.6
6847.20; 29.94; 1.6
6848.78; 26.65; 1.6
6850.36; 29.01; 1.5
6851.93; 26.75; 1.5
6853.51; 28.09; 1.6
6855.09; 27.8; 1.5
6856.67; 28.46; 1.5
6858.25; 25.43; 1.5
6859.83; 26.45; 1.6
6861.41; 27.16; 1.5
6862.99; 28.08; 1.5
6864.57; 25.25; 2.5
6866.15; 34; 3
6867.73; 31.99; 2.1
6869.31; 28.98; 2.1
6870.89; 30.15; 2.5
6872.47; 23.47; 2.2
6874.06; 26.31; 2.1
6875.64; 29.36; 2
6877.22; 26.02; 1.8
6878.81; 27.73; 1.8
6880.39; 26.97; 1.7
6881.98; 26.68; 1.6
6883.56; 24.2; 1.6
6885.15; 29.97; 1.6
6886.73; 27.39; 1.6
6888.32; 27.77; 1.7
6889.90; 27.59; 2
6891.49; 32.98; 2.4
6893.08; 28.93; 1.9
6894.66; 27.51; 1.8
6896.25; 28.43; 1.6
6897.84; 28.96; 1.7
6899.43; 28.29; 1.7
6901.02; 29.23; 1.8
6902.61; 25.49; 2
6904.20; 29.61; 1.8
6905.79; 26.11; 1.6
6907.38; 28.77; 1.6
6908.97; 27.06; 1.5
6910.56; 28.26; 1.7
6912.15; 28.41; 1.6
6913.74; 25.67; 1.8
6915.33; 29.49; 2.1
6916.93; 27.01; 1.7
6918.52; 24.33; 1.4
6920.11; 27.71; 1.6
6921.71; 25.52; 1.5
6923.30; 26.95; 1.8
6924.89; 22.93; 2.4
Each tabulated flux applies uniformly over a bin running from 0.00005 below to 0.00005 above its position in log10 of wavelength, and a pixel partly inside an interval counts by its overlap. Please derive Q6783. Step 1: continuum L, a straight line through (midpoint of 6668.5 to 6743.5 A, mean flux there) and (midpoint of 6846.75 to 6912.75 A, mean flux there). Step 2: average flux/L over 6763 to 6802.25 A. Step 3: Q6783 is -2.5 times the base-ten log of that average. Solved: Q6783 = 0.03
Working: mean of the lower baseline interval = 29.3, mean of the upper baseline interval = 28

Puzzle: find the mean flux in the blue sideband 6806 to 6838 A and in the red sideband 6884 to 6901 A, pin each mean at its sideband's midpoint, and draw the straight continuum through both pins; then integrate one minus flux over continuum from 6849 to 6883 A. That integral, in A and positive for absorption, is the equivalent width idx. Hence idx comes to 1.06 A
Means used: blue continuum 28.6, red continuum 28.7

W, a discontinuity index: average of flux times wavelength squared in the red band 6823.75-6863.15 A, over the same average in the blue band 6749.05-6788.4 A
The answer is 1.02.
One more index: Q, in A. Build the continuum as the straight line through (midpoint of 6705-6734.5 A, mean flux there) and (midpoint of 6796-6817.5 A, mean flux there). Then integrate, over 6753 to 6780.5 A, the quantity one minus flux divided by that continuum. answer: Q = 1.0 A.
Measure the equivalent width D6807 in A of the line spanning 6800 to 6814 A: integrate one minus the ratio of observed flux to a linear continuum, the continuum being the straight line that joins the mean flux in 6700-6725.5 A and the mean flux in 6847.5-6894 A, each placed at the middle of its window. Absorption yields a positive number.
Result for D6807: -0.27 A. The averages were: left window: 29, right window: 27.9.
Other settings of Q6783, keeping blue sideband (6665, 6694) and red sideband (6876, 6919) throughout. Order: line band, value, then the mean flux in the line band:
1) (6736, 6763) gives 0.02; 28.5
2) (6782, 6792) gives 0.02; 28.2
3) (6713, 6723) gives 0.04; 28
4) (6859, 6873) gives -0.02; 28.5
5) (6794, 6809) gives 0.01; 28.3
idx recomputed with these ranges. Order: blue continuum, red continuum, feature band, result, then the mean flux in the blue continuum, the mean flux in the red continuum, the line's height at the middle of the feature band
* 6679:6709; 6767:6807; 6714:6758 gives 0.8 A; 29.8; 28.1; 29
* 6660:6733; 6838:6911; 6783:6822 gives 0.1 A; 29.3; 28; 28.5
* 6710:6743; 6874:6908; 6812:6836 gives 0.0 A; 29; 28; 28.4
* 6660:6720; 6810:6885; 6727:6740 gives -0.1 A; 29.4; 28.1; 29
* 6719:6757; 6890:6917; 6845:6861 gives 0.3 A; 28.8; 28.3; 28.4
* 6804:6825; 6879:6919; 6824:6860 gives 0.7 A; 28.8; 27.8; 28.5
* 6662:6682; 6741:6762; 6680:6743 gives -2.0 A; 28.9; 28.1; 28.5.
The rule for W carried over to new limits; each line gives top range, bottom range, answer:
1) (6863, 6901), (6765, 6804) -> 1.04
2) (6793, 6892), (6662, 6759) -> 1.01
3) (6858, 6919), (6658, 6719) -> 1.00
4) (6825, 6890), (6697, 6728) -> 1.00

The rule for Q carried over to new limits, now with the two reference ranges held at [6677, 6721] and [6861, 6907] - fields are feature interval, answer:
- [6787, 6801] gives 0.3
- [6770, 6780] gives 0.2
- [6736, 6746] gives 0.0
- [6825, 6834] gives 0.2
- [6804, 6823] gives -0.2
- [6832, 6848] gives -0.2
